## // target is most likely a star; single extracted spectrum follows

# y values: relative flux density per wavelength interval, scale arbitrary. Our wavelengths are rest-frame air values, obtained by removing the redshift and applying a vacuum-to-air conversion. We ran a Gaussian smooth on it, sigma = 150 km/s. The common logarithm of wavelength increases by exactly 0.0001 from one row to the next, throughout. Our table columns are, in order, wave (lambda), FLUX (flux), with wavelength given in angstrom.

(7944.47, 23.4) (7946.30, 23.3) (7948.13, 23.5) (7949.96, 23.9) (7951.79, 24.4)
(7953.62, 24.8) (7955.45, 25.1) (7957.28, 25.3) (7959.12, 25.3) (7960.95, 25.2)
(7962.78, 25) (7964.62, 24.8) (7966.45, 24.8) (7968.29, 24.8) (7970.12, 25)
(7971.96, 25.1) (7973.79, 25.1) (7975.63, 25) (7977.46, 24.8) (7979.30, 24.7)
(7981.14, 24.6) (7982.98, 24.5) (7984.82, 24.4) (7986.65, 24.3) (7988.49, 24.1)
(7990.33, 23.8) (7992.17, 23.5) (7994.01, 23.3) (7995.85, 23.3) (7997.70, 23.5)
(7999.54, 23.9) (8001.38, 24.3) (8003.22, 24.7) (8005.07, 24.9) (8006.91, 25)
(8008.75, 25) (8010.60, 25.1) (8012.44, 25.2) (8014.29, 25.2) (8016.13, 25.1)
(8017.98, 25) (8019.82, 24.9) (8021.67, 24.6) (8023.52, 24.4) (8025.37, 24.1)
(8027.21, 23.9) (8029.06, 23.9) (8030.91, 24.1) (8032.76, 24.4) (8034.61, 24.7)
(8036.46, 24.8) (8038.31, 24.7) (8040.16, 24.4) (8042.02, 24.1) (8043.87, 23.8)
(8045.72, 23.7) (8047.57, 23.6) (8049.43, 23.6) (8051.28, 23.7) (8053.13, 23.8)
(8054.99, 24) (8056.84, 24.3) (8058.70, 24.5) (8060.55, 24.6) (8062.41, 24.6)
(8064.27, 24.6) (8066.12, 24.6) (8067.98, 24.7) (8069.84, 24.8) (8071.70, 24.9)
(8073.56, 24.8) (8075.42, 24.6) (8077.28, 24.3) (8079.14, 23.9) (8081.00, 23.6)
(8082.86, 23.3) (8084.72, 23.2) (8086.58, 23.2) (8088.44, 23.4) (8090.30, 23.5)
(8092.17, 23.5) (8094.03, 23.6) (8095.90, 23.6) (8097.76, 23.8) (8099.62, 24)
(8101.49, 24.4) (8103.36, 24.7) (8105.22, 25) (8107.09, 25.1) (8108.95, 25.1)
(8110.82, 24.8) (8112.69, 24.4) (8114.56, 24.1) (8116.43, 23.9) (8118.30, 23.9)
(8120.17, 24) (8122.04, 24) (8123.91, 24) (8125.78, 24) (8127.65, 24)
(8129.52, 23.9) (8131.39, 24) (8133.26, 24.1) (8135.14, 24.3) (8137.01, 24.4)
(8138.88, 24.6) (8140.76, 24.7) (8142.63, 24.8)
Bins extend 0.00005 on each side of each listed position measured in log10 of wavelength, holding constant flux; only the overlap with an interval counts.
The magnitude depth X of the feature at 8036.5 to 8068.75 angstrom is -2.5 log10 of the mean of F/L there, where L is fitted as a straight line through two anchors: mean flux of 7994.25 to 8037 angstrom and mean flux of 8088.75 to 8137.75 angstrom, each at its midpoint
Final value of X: 0.007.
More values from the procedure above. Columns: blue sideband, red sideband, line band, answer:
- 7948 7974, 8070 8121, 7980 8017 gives 0.01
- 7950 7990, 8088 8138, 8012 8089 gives 0.01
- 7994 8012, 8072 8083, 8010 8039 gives -0.01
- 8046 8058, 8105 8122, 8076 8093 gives 0.03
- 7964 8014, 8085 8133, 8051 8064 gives 0.00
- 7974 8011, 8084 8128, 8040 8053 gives 0.02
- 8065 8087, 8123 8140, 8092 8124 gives 0.00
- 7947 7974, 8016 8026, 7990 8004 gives 0.04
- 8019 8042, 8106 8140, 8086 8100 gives 0.03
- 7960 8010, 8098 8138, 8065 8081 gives -0.01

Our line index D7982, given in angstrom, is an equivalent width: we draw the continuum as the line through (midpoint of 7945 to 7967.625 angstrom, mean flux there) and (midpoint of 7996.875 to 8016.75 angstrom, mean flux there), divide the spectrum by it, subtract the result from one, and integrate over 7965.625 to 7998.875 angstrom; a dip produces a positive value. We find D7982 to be 0.4 angstrom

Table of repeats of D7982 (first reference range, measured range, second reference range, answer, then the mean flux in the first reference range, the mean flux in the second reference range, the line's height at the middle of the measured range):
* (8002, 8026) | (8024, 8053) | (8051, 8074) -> 0.66 angstrom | 24.9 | 24.5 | 24.7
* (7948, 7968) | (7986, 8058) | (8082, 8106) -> 0.11 angstrom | 24.8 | 23.8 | 24.3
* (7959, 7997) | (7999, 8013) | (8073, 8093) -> -0.27 angstrom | 24.5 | 23.7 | 24.3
